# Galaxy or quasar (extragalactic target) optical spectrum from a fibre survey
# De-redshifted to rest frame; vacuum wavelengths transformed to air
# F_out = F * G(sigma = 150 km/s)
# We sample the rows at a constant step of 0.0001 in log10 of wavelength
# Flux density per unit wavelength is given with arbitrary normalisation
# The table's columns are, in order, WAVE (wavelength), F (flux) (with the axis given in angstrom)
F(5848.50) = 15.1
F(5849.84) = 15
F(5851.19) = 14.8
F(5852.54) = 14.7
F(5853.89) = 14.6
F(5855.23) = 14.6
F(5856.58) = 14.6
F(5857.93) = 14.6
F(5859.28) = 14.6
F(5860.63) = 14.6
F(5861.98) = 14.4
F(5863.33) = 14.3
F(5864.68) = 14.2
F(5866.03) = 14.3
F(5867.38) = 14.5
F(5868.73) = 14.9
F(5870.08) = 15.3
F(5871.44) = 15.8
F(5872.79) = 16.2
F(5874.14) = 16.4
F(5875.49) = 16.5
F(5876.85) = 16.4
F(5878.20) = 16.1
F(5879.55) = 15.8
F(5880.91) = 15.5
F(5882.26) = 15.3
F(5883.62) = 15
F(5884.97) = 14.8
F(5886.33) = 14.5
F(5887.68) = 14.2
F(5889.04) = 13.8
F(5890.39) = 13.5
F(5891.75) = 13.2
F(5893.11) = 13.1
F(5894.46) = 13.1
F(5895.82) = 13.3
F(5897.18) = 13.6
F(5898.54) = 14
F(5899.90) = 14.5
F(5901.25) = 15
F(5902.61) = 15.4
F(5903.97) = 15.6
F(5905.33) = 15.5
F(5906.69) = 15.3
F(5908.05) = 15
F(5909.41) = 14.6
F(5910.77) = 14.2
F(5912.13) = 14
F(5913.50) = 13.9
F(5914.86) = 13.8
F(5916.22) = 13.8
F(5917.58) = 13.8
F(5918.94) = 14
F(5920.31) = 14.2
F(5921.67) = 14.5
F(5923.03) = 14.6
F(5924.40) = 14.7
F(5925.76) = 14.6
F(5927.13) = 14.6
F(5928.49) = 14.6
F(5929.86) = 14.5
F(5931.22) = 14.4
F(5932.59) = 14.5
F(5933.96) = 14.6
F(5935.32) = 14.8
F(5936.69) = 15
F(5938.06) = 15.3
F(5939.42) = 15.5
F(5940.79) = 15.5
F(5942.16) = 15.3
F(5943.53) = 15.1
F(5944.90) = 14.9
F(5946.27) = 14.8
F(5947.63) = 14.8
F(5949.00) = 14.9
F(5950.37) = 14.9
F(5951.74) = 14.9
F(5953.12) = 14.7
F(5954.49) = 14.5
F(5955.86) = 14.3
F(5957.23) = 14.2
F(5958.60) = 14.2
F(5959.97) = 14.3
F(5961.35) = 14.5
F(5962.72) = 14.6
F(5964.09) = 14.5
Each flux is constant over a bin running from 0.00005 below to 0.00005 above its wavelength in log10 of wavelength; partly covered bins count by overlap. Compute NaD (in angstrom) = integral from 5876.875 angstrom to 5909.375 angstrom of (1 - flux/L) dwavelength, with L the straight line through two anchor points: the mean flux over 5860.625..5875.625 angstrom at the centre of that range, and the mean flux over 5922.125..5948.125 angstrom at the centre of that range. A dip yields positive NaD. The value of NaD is 0.9 angstrom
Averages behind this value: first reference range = 15.1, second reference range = 14.8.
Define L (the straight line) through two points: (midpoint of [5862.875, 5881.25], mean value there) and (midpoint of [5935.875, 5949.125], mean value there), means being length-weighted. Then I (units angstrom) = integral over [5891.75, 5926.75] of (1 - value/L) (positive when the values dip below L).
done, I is 2.2 angstrom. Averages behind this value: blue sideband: 15.5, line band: 14.3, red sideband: 15.1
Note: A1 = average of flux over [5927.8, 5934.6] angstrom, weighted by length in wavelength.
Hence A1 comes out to 14.5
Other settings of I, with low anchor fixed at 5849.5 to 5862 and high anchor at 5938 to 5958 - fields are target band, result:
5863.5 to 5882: -1.0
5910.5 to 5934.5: 0.9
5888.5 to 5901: 1.0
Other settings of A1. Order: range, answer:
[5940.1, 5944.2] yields 15.3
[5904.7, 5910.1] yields 15.1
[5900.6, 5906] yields 15.4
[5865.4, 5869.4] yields 14.6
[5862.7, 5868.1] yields 14.3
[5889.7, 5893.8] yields 13.3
